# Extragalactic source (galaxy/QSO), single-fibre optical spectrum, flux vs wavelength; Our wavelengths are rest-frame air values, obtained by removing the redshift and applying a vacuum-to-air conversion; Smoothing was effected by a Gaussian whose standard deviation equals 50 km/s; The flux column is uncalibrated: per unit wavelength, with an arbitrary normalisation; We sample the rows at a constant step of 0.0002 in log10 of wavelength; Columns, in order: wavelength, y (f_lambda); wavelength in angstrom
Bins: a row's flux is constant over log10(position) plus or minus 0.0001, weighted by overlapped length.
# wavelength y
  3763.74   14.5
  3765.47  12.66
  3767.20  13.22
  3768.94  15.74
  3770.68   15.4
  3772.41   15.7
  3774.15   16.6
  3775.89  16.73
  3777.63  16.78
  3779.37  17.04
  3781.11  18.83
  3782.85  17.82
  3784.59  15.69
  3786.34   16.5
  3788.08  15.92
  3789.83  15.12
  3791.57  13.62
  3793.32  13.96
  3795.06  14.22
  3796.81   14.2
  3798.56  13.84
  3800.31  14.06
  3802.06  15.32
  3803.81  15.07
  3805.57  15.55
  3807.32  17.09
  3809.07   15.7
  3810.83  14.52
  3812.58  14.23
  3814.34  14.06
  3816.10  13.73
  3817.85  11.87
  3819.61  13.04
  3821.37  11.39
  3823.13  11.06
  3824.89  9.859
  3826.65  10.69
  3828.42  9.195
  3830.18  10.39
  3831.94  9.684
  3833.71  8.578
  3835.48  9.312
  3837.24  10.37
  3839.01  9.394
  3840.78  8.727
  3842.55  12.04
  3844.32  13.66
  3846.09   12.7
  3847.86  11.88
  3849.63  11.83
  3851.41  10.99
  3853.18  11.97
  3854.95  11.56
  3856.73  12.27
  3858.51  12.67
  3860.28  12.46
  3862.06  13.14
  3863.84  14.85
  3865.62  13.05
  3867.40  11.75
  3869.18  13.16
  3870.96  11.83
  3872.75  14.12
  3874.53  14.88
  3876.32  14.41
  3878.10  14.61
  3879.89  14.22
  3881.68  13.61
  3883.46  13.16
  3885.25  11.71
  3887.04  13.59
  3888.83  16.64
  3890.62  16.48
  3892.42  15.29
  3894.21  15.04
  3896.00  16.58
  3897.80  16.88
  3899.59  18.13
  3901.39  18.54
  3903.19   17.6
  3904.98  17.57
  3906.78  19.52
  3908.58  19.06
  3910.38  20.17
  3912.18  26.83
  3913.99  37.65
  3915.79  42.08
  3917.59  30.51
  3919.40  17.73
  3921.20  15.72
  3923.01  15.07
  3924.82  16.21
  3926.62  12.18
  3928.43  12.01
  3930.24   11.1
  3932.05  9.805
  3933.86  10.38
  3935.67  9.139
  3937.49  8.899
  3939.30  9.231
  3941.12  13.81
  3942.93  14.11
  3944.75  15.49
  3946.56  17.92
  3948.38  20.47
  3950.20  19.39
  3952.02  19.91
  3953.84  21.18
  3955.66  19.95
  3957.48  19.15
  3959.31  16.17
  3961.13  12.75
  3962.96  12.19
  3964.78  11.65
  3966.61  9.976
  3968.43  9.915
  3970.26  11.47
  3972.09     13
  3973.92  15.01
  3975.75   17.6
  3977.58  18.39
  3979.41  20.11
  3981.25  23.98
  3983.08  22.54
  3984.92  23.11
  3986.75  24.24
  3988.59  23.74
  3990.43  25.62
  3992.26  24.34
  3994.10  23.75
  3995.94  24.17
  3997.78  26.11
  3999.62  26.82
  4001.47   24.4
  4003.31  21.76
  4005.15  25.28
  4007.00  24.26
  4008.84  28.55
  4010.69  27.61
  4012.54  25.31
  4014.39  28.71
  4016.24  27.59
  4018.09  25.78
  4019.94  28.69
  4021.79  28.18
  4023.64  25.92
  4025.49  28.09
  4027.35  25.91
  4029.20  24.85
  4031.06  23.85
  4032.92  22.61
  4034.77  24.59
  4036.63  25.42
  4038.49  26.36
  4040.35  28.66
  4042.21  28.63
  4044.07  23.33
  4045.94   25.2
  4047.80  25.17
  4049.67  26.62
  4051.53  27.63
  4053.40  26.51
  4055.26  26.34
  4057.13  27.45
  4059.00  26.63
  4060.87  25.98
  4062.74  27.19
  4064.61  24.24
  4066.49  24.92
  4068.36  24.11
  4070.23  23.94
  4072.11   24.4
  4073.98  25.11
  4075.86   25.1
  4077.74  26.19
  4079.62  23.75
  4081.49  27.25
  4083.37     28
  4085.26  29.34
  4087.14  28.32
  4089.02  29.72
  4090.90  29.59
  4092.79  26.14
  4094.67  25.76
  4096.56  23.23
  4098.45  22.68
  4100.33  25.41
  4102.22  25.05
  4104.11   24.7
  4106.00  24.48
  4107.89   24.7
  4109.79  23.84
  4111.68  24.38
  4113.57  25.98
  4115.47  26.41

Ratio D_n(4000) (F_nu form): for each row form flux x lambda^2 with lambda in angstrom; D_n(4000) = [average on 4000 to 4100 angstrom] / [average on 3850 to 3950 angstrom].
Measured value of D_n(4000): 1.8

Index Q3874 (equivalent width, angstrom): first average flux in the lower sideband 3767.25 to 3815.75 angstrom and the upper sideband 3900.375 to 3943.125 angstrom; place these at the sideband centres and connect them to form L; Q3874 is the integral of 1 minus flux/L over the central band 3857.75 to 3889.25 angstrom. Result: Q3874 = 6.3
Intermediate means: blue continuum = 15.5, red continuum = 17.8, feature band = 13.5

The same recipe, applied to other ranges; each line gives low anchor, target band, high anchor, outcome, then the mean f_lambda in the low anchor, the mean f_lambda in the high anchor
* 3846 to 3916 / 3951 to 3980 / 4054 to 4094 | 7.0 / 15.9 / 26.4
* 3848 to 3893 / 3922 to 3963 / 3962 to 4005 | 6.7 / 13.3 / 19.8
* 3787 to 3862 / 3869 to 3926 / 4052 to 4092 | -4.5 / 12.6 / 26.4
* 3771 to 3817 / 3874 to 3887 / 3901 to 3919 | 5.1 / 15.5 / 24.9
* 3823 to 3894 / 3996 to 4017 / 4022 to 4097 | -3.2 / 12.3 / 26.1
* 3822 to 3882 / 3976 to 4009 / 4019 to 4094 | -2.9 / 11.9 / 26.3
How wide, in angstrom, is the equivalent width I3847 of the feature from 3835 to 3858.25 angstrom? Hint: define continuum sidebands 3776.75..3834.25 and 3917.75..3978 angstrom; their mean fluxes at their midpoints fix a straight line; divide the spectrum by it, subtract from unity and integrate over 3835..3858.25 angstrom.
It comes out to 4.6 angstrom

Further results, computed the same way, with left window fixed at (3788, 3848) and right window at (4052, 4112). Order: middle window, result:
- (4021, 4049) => -2.8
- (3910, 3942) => 0.3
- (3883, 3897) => 1.2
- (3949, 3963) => 1.1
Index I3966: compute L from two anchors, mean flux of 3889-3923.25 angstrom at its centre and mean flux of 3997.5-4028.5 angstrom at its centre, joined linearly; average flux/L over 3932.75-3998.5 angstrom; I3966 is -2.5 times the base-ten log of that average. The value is 0.35 mag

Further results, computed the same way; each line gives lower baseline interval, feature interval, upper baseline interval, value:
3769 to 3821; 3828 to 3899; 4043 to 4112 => 0.36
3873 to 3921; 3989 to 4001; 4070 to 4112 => -0.12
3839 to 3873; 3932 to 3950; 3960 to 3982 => 0.06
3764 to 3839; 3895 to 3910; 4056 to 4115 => 0.00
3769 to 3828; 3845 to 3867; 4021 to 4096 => 0.35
